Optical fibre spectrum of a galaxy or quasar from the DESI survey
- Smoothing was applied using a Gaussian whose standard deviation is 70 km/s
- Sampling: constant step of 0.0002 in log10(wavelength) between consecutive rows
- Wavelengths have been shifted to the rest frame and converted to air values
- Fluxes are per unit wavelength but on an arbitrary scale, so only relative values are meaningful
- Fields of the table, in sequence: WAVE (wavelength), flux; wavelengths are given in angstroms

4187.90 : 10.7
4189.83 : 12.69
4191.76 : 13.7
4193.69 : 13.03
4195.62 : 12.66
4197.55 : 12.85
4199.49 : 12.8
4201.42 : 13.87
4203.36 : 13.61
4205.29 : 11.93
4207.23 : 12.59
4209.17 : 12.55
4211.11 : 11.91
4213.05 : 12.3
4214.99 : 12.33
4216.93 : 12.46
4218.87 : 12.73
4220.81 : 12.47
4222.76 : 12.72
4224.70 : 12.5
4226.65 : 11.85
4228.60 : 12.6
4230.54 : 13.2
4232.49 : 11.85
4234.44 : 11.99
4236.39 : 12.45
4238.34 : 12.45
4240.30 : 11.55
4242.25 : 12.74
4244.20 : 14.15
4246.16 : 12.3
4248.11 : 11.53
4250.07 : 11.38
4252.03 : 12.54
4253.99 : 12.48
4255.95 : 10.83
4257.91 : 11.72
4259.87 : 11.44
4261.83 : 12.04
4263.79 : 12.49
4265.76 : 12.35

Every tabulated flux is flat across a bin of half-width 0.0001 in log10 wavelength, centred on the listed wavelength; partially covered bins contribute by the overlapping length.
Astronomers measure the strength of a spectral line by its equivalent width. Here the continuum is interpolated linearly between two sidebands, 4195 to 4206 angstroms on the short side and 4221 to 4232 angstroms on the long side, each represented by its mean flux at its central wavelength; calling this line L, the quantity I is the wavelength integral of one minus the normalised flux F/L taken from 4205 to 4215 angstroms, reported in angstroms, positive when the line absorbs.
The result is 0.4 angstroms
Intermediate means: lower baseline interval 13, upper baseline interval 12.5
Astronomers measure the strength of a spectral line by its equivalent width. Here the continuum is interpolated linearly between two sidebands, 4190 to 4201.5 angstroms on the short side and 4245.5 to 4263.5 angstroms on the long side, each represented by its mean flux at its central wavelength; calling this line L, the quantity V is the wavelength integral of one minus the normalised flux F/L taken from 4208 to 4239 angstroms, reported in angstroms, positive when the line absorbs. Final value 0.2 angstroms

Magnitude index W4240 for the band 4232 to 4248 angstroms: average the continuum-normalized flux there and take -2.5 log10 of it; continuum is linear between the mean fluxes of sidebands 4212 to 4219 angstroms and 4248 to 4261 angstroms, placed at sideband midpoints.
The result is -0.04 mag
